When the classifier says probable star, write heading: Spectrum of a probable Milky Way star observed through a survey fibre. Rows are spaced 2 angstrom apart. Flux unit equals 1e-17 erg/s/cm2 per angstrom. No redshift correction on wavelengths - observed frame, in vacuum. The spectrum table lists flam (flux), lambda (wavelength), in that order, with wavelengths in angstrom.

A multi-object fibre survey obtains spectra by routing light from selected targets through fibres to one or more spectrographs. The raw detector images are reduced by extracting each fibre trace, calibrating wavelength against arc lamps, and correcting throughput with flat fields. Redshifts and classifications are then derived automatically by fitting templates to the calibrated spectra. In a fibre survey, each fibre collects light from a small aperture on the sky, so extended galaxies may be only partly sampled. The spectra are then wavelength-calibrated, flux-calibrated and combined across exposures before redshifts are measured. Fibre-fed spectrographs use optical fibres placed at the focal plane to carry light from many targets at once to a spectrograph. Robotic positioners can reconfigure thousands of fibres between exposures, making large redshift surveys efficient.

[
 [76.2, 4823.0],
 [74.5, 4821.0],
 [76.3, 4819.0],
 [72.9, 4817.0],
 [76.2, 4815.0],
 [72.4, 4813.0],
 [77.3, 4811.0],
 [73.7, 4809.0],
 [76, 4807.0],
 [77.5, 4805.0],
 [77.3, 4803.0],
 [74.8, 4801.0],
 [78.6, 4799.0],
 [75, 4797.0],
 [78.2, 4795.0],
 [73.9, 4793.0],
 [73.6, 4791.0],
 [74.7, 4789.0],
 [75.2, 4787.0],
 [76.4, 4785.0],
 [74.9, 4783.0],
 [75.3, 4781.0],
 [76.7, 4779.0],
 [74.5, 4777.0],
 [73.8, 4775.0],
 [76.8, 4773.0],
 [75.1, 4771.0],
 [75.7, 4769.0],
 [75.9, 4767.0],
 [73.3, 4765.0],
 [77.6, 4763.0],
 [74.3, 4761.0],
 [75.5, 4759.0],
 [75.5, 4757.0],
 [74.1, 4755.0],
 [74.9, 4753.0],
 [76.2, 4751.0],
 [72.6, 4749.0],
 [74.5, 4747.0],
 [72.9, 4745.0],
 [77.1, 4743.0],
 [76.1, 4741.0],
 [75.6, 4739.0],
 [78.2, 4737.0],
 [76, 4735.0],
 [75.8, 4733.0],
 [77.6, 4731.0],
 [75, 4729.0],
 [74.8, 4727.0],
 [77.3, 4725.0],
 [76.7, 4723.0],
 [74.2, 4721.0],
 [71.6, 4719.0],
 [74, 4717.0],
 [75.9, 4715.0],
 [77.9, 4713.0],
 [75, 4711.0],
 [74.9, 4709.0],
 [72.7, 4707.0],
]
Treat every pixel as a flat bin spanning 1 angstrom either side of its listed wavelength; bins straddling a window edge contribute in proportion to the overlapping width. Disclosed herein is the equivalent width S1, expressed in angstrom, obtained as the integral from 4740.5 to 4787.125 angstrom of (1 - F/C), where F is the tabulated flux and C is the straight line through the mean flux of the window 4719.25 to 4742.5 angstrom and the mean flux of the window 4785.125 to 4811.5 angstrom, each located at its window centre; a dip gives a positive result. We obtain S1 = 0.4 angstrom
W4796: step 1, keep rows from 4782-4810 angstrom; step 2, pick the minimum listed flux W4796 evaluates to 73.6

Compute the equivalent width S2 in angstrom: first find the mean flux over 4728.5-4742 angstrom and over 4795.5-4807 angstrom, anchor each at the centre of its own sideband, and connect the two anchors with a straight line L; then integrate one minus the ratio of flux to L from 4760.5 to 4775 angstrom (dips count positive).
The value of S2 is 0.2 angstrom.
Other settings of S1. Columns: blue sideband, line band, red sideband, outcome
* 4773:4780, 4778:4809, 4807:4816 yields -0.3 angstrom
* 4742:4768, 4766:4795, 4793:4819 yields 0.0 angstrom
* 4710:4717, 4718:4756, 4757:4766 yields 0.1 angstrom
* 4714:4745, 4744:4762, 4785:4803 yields 0.3 angstrom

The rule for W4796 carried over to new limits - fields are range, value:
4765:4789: 73.3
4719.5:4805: 72.6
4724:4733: 74.8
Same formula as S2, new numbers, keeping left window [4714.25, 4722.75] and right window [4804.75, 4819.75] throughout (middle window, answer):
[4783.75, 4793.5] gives 0.0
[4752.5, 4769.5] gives -0.1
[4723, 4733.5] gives -0.3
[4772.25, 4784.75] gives -0.1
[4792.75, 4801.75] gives -0.2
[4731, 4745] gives -0.4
